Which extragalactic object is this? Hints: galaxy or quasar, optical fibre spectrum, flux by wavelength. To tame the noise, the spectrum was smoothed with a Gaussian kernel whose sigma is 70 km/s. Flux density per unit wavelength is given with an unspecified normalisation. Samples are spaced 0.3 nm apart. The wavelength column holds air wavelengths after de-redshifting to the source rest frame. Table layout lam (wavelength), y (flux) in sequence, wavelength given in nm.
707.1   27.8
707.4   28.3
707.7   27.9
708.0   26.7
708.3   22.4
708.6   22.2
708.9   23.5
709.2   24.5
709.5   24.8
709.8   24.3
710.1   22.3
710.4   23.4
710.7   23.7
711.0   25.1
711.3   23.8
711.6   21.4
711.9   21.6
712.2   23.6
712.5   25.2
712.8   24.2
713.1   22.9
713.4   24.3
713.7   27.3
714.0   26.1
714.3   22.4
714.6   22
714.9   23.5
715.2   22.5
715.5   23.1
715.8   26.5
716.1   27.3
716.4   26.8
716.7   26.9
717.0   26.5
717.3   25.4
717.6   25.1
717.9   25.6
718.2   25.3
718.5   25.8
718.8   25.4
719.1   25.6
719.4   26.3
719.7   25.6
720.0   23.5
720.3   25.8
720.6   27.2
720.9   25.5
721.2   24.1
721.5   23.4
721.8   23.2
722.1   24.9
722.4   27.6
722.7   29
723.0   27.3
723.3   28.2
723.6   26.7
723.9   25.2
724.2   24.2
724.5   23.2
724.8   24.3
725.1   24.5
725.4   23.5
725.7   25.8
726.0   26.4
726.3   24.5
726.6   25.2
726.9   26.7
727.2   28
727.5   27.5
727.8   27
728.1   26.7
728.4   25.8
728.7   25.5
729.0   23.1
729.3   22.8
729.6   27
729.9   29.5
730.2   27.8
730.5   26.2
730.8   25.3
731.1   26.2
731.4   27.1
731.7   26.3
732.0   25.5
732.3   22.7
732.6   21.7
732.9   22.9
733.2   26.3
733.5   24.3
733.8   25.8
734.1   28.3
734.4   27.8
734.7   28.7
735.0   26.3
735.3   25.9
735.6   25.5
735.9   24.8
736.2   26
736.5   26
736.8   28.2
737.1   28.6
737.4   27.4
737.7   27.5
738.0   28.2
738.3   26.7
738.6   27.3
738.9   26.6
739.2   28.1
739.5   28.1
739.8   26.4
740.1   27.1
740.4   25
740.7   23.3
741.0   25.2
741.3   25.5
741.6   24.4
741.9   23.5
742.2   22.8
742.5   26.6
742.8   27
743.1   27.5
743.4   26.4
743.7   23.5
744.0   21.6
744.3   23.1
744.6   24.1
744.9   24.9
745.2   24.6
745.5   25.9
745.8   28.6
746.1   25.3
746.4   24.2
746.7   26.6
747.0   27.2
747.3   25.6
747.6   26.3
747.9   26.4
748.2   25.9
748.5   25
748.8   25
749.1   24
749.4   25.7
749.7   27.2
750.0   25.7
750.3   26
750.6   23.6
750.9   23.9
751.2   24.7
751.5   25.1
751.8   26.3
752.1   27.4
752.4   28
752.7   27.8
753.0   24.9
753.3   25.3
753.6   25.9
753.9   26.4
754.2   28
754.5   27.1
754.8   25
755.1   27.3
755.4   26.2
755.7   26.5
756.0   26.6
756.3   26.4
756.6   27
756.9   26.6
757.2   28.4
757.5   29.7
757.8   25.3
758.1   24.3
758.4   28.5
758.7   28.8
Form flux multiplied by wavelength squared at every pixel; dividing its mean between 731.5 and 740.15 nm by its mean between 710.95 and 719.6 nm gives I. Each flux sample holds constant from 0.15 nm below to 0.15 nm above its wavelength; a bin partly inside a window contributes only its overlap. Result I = 1.1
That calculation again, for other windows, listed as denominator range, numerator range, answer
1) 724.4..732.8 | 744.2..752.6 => 1.06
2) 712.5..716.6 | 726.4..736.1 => 1.10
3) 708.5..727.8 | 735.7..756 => 1.12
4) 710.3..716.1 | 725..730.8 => 1.13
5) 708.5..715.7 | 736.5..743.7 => 1.20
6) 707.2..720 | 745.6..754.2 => 1.16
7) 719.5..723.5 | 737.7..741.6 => 1.08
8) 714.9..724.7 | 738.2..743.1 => 1.07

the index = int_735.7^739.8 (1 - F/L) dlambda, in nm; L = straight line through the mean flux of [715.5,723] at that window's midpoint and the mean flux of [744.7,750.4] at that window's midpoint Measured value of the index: -0.22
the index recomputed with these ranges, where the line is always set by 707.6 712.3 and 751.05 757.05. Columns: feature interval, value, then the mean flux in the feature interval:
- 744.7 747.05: 0.01 nm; 25.8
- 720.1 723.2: -0.17 nm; 25.8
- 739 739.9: -0.07 nm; 27.5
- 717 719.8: -0.15 nm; 25.6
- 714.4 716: 0.03 nm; 23.6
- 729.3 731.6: -0.16 nm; 26.7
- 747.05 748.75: 0.01 nm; 25.9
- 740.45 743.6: 0.06 nm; 25.2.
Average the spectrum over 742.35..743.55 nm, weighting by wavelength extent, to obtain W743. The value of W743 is 26.9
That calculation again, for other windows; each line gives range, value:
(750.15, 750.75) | 24.8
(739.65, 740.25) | 26.7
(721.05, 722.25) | 23.9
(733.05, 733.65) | 25.3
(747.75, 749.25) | 25.3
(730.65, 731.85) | 26.2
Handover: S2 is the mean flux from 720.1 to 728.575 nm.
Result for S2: 25.8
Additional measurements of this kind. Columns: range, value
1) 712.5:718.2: 24.9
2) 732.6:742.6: 26.1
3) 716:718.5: 26.1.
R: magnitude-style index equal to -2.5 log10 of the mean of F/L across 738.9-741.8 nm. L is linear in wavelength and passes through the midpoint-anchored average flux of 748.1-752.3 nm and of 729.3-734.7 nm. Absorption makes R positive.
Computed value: -0.009 mag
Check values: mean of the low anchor 25.9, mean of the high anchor 25.4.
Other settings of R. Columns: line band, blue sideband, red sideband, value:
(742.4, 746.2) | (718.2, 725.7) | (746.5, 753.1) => 0.019 mag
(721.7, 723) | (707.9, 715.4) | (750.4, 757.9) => -0.087 mag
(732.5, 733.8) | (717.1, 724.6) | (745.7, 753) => 0.069 mag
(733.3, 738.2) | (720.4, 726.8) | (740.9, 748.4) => -0.061 mag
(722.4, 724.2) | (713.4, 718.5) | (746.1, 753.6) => -0.074 mag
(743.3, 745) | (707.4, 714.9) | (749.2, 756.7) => 0.082 mag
